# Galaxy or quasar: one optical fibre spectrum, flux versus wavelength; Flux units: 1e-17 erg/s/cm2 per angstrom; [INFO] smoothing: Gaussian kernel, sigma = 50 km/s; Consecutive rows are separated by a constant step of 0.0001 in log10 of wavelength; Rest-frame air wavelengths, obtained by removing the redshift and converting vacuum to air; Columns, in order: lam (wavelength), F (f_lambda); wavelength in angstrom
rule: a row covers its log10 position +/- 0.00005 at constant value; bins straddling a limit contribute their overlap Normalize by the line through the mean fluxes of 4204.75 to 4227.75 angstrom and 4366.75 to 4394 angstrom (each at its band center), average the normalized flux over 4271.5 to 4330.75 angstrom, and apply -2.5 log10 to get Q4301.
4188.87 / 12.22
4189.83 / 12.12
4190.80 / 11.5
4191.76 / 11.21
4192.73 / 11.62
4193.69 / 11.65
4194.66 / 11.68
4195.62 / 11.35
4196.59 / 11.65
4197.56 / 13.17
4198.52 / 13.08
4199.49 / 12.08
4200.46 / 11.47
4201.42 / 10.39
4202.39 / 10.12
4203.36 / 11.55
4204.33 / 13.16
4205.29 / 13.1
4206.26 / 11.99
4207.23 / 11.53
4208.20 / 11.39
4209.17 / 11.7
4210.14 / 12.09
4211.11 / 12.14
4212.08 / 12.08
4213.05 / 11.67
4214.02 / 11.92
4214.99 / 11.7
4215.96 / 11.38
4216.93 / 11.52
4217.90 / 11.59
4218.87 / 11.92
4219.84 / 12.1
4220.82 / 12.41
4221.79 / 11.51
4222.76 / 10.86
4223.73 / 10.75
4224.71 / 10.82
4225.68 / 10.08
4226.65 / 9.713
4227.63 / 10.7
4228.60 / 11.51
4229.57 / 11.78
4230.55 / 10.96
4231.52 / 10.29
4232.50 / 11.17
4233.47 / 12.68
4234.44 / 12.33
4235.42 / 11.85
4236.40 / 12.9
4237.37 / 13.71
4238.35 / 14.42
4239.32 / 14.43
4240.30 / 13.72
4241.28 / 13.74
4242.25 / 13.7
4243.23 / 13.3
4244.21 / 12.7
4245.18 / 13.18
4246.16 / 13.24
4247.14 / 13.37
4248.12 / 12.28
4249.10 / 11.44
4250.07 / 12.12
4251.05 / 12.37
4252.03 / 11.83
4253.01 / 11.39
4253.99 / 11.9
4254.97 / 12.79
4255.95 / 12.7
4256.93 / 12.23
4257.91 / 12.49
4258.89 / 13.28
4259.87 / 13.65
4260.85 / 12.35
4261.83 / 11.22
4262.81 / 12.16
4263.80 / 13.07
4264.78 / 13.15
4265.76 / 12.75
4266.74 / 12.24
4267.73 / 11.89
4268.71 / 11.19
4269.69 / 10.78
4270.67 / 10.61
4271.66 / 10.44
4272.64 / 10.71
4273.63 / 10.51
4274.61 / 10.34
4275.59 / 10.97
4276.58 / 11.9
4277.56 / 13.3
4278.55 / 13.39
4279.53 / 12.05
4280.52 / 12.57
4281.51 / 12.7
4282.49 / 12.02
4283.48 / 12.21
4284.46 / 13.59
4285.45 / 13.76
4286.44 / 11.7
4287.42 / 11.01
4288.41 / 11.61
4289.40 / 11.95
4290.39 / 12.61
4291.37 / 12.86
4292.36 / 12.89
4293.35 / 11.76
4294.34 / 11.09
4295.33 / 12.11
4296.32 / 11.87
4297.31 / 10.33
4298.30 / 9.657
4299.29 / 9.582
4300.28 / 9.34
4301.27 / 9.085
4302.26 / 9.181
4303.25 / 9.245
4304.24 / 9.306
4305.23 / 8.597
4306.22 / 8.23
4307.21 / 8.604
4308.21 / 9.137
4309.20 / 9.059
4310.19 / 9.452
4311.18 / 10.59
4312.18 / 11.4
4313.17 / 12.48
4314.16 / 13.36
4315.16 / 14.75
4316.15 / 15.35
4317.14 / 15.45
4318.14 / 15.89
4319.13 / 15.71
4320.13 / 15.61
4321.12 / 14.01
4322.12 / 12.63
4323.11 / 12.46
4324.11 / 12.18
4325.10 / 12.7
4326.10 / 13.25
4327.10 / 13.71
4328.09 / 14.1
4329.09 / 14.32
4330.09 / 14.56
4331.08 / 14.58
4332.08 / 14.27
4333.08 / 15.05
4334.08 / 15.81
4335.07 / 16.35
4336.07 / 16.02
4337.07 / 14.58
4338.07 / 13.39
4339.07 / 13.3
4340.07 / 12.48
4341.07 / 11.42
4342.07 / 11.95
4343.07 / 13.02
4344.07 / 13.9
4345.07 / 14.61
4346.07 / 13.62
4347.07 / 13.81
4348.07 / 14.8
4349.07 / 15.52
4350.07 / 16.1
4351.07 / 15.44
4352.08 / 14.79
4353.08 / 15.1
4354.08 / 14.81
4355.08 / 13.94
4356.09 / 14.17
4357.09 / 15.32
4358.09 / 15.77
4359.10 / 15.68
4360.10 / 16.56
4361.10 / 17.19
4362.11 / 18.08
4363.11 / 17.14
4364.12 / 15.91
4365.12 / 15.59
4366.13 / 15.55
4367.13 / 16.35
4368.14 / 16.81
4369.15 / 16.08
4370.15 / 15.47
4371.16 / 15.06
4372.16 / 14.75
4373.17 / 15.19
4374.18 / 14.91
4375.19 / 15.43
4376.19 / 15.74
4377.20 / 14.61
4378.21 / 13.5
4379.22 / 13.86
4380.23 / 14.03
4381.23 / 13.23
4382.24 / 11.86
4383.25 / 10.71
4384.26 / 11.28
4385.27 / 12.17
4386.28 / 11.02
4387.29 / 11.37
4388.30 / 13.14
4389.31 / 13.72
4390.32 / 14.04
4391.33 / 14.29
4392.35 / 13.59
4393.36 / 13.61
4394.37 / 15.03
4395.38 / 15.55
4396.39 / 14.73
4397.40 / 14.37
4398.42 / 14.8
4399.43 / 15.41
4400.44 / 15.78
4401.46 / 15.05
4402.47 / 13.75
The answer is 0.07 mag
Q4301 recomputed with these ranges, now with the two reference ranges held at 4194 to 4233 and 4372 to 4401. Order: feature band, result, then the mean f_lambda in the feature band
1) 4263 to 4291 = 0.04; 12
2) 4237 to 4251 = -0.11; 13.2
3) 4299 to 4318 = 0.19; 10.8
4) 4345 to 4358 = -0.11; 14.8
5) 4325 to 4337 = -0.12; 14.6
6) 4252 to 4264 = -0.02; 12.4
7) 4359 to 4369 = -0.21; 16.5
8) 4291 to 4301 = 0.14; 11.1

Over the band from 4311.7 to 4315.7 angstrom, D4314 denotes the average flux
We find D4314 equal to 13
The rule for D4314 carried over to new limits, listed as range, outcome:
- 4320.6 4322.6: 13.4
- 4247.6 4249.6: 11.9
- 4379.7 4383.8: 12.5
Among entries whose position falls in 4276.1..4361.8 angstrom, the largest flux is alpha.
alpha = 17.19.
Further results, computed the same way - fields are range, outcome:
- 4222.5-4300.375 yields 14.43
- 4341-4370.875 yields 18.08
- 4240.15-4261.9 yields 13.74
